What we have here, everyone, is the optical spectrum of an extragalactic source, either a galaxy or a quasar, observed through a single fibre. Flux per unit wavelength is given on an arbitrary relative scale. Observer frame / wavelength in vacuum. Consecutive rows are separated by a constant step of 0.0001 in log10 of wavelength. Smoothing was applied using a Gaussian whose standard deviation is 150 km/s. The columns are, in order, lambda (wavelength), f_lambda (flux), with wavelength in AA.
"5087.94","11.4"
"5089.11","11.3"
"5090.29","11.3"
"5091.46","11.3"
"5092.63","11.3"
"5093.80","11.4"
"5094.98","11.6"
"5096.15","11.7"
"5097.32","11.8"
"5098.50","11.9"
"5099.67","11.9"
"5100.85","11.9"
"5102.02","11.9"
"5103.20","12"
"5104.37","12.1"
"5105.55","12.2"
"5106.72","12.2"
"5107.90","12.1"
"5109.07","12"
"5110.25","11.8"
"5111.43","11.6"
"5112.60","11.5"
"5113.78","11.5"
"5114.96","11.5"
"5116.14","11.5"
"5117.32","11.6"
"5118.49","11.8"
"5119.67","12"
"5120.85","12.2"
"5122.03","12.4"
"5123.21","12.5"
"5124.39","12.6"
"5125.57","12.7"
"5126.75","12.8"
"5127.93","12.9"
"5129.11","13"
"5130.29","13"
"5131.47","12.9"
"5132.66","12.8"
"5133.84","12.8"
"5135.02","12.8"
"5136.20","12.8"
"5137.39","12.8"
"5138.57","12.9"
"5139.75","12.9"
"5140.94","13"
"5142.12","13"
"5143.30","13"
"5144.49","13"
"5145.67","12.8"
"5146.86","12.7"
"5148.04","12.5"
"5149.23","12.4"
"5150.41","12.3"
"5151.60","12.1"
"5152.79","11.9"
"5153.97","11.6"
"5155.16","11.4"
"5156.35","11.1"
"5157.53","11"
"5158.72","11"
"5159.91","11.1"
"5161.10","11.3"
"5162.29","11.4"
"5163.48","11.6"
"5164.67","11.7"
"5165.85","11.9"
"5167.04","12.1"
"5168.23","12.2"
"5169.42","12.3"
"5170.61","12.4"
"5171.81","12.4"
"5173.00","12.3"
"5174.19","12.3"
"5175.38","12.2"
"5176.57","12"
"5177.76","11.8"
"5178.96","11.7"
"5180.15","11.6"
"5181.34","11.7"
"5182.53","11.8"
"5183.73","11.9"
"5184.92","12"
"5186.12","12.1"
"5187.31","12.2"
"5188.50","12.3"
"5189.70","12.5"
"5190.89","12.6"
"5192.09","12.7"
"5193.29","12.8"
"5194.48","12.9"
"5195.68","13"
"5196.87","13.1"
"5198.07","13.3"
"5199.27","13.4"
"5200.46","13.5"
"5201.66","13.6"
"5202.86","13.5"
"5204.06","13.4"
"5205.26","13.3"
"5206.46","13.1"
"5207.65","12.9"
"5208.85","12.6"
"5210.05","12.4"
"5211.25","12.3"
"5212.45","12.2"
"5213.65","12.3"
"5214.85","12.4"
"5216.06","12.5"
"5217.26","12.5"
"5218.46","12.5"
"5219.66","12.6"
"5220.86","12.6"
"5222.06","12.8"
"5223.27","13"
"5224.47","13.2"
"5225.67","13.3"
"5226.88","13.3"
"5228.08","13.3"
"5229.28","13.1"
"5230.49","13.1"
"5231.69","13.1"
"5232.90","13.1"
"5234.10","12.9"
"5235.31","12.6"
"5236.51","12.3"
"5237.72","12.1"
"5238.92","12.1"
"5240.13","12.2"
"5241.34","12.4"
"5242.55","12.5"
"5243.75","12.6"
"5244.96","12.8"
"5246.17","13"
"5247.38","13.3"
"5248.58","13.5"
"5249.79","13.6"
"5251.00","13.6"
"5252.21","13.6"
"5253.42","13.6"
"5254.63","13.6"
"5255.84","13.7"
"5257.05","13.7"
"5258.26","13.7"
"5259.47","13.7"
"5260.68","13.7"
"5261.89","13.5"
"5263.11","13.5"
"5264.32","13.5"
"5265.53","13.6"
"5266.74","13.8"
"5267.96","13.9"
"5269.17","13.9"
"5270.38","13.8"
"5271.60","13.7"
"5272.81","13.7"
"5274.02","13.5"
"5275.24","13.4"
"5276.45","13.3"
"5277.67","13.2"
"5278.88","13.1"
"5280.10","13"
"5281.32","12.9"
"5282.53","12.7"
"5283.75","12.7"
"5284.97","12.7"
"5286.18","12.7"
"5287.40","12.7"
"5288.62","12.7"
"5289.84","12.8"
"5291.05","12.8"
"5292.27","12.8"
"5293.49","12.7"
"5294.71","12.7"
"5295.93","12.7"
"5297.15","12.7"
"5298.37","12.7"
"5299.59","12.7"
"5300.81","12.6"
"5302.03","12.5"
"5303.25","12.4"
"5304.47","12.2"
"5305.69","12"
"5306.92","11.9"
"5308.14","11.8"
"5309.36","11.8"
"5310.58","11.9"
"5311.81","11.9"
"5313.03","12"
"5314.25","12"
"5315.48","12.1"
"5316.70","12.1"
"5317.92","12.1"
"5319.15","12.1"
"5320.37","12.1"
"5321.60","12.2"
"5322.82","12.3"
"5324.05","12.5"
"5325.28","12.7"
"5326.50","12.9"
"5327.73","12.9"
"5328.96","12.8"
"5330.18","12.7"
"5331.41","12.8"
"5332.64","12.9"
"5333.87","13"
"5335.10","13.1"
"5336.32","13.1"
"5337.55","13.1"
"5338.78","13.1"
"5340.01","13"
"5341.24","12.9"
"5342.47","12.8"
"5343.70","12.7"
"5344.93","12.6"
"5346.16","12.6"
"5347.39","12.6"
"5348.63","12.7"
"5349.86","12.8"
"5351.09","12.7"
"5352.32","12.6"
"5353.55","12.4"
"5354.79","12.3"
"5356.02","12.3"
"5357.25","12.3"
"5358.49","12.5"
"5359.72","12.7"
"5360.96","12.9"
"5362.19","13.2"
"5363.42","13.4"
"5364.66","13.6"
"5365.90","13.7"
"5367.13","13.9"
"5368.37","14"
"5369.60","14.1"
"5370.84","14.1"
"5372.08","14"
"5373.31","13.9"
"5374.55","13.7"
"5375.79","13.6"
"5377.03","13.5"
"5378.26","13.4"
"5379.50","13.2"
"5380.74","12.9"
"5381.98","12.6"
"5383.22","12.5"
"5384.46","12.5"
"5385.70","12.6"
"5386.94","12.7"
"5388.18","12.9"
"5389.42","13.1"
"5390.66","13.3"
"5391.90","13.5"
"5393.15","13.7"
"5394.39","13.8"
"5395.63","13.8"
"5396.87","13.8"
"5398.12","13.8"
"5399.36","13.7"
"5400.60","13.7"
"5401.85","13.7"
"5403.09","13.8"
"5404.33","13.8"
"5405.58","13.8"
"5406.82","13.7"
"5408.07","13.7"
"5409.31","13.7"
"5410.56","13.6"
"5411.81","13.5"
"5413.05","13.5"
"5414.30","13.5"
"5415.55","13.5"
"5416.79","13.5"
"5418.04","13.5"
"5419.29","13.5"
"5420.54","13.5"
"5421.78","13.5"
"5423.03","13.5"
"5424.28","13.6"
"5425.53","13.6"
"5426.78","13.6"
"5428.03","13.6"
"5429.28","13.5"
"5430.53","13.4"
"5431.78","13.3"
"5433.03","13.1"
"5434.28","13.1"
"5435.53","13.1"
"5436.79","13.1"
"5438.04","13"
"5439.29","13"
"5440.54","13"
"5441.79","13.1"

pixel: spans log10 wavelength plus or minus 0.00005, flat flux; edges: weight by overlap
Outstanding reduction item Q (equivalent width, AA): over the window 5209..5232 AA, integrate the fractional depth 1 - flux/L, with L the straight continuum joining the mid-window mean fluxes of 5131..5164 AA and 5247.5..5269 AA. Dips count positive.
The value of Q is 0.7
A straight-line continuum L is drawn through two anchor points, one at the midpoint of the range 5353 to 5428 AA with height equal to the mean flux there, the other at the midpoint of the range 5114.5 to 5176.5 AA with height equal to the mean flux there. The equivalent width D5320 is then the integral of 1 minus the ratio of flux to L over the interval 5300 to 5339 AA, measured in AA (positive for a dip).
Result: 1.9 AA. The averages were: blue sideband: 12.3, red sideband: 13.4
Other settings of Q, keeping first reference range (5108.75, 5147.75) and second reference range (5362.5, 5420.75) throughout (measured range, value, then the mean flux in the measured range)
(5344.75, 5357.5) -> 0.8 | 12.5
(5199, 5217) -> -0.1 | 12.9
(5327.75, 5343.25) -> 0.4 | 12.9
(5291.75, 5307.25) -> 0.7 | 12.5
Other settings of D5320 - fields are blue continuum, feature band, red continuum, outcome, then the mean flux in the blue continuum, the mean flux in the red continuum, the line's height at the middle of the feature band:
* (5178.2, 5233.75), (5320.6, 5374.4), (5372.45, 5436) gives 1.1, 12.7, 13.4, 13.2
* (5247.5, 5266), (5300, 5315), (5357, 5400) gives 1.6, 13.6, 13.3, 13.5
